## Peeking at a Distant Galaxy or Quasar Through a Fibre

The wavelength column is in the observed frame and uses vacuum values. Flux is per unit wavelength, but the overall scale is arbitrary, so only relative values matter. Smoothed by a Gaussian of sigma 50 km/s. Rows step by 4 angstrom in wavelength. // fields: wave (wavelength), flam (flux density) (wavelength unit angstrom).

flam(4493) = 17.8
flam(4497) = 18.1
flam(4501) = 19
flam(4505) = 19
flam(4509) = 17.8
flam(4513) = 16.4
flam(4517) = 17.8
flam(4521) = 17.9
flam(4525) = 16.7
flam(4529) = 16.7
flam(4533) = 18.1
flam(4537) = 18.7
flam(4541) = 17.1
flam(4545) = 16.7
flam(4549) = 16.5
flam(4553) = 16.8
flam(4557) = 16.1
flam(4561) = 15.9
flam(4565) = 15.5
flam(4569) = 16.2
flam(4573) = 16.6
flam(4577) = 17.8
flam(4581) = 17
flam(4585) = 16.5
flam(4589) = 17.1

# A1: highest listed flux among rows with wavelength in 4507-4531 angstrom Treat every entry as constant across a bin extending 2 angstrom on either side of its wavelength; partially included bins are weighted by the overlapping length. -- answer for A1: 17.9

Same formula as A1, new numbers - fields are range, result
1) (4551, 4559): 16.8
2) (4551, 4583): 17.8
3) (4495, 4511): 19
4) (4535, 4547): 18.7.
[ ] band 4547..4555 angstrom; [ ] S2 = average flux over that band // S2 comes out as 16.6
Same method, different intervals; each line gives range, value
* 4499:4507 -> 19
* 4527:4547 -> 17.5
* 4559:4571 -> 15.9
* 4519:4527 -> 17.3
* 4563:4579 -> 16.5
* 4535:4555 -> 17.2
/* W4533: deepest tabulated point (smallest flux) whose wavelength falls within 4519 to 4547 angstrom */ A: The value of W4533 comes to 16.7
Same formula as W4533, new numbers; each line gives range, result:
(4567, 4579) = 16.2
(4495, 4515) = 16.4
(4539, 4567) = 15.5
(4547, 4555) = 16.5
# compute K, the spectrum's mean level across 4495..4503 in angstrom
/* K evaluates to 18.6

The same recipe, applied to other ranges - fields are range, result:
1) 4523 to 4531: 16.7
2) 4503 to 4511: 18.4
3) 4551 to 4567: 16.1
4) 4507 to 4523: 17.5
